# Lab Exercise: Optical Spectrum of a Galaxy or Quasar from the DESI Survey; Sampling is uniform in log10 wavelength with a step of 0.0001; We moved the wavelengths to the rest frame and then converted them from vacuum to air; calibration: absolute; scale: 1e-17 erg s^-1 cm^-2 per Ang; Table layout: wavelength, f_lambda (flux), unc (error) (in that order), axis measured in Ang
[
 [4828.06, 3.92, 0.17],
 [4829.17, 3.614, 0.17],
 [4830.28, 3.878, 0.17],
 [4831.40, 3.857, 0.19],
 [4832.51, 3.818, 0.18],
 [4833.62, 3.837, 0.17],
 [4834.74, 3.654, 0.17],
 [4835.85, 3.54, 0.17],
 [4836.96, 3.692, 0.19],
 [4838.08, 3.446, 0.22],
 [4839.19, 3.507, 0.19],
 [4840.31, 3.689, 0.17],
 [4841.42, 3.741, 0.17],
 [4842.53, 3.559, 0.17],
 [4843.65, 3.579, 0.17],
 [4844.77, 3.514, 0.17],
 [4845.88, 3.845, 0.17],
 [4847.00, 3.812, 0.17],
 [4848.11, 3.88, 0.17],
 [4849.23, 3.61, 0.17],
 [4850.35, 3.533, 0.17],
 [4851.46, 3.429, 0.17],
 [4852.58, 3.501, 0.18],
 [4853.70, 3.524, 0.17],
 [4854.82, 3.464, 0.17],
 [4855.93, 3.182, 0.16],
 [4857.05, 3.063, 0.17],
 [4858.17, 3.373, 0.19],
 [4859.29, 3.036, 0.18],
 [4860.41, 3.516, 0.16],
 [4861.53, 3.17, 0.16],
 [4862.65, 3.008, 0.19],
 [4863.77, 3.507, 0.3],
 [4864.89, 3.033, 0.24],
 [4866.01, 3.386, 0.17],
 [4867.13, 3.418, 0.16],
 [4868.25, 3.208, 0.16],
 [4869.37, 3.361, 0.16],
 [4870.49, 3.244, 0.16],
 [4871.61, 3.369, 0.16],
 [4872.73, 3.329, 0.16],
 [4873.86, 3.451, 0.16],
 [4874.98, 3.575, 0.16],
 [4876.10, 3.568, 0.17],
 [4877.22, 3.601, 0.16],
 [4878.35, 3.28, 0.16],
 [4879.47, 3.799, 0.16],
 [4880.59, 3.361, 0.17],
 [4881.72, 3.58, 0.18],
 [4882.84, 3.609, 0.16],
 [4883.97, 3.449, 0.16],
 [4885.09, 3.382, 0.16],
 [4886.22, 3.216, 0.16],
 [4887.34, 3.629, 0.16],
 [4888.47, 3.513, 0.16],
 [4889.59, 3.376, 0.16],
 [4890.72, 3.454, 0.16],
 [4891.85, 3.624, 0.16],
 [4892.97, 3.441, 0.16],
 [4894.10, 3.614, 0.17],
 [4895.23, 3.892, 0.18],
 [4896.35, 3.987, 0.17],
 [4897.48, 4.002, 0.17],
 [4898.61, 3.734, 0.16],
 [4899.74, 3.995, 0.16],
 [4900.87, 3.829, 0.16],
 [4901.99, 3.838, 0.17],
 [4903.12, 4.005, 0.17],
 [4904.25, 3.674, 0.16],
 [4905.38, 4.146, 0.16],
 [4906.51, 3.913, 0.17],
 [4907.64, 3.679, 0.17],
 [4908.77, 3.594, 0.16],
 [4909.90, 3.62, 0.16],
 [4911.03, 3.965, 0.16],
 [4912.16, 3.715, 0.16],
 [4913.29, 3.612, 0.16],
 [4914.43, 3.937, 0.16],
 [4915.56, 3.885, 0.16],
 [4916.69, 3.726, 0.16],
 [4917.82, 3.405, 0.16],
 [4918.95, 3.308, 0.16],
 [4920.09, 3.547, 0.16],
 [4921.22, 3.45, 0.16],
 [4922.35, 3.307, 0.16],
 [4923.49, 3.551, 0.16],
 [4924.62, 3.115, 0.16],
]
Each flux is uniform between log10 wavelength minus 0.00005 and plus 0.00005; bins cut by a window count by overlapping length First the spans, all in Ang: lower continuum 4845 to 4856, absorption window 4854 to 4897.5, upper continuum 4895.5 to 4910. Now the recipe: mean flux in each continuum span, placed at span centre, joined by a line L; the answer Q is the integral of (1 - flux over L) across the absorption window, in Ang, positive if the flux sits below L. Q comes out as 3.4 Ang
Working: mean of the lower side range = 3.6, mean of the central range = 3.43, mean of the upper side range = 3.86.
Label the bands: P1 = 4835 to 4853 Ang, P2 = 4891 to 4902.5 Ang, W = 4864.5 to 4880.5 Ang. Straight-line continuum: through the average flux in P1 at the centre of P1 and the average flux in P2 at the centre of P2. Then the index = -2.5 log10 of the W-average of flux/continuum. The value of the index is 0.093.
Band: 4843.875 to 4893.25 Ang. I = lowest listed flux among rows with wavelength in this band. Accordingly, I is 3.008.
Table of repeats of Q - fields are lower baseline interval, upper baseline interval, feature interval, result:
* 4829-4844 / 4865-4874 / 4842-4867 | 0.38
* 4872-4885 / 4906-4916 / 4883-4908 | -0.39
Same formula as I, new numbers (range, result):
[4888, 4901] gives 3.376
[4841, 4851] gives 3.514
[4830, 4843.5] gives 3.446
